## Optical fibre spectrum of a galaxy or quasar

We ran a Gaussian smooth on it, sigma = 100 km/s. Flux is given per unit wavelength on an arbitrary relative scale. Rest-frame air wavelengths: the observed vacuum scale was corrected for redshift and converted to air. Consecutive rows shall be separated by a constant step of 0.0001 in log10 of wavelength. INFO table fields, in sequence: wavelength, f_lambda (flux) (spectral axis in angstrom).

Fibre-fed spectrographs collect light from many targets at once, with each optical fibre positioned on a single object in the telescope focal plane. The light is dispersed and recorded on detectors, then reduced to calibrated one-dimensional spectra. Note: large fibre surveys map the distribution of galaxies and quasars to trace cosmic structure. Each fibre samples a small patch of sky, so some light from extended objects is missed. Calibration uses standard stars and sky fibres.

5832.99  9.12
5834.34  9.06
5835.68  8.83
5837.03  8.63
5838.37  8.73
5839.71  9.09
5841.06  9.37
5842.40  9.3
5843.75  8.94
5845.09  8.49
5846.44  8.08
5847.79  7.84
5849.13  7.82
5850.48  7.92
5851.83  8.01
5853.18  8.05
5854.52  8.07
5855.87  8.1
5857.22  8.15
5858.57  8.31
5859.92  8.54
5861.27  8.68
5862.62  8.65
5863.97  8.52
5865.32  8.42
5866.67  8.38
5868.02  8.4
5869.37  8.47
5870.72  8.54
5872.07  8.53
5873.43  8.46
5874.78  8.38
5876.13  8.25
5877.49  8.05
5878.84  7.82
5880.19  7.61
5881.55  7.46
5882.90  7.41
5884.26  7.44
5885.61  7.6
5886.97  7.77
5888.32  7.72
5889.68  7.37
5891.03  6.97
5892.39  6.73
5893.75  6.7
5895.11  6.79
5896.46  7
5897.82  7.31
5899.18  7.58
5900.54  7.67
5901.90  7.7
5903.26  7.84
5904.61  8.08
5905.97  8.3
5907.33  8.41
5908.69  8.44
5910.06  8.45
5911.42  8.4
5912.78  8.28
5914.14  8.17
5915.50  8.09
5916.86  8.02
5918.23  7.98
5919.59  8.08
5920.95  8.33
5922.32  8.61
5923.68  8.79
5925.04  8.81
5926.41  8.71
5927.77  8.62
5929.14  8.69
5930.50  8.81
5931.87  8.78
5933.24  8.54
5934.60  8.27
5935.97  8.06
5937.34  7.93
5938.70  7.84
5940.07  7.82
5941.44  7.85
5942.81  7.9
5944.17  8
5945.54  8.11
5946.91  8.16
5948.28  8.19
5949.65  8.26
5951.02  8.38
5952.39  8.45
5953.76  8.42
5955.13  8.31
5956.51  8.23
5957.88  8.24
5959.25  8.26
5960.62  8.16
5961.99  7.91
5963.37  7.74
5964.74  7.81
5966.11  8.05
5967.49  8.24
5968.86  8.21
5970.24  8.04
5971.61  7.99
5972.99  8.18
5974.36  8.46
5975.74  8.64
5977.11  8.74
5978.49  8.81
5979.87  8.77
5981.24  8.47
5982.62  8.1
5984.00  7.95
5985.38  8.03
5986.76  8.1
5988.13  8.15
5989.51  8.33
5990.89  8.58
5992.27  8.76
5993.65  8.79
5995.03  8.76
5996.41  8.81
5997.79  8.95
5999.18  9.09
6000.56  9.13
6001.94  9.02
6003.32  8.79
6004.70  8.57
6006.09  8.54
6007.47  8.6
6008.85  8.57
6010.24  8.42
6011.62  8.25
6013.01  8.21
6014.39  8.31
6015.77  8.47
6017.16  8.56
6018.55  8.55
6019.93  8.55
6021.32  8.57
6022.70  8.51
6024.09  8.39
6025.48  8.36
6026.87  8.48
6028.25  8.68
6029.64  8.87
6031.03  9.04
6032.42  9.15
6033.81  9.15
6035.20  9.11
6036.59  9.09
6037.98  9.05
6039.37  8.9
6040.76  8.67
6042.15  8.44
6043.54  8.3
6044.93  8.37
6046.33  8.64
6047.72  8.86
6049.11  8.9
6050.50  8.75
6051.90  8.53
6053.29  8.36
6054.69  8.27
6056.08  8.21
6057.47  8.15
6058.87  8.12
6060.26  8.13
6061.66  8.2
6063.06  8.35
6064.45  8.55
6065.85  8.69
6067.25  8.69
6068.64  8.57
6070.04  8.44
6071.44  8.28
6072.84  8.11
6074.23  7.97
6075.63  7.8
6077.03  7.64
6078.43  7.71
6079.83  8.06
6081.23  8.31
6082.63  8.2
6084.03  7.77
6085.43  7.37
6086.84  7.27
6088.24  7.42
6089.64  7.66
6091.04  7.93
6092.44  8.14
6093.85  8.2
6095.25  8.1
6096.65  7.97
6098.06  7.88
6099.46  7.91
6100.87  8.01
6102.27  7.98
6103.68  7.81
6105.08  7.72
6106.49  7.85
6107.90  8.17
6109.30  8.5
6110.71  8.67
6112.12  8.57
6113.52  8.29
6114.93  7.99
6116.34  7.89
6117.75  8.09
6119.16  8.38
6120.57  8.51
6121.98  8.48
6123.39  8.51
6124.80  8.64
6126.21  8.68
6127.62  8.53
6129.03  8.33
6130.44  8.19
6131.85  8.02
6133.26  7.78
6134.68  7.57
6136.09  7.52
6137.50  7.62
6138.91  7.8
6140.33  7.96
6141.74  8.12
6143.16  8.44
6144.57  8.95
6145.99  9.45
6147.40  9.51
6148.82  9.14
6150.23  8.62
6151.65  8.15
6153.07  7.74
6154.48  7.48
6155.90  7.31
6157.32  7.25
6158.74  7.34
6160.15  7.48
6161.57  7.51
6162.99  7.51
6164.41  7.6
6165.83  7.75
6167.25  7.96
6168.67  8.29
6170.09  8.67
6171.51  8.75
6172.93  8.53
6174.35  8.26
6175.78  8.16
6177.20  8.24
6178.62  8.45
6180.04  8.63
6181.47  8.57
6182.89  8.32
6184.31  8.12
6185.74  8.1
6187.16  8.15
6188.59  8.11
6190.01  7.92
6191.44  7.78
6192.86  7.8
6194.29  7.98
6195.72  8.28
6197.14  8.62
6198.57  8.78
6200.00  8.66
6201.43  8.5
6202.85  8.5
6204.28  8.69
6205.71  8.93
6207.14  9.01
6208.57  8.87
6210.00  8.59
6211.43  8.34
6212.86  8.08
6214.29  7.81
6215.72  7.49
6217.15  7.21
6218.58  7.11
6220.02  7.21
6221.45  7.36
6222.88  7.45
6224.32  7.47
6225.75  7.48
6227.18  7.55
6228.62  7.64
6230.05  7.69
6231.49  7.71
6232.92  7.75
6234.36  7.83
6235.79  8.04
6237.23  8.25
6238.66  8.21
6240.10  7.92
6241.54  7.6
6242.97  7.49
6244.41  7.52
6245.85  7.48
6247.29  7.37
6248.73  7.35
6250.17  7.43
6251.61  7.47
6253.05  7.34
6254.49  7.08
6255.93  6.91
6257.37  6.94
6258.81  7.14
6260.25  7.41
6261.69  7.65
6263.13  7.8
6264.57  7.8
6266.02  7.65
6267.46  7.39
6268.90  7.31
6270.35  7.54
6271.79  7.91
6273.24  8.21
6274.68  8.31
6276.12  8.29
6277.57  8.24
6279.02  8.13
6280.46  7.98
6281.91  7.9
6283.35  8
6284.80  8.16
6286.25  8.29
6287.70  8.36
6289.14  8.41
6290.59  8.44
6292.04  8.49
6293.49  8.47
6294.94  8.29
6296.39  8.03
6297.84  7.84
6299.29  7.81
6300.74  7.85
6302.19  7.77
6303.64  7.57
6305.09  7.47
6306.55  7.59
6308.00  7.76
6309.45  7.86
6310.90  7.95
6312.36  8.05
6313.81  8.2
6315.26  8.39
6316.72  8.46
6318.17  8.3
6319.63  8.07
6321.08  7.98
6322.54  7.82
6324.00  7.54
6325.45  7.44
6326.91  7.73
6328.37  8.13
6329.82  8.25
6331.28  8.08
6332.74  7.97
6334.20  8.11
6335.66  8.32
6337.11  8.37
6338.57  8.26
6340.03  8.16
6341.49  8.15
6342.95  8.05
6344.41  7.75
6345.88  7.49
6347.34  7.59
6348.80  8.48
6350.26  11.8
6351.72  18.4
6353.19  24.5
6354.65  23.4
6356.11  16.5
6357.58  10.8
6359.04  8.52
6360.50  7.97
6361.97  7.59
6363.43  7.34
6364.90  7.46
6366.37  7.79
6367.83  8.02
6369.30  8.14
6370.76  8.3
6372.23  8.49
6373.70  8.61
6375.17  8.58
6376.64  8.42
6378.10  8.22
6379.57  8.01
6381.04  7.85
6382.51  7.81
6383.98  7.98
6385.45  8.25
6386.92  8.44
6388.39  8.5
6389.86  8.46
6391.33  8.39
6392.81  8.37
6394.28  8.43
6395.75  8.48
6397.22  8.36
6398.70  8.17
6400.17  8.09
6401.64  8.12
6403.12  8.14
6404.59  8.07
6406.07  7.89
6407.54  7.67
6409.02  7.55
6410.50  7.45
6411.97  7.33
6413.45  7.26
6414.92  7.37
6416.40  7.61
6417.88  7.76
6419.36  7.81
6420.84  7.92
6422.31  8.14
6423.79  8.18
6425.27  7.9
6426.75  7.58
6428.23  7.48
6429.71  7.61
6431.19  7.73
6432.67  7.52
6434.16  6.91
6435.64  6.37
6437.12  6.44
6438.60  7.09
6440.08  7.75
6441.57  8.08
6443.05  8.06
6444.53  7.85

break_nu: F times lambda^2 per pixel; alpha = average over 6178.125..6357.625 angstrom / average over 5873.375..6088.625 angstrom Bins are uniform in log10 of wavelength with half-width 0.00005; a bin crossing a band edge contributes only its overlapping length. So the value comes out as 1.12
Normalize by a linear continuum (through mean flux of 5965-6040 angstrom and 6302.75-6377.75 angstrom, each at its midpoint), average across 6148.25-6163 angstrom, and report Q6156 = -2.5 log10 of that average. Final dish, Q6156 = 0.137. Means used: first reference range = 8.57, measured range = 7.78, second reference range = 9.13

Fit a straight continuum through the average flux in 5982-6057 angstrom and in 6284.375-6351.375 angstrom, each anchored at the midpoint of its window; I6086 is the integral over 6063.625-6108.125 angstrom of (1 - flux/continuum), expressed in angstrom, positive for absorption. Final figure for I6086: 2.6 angstrom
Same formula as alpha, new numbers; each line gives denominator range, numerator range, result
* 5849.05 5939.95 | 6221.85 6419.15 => 1.19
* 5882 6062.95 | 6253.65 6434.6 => 1.14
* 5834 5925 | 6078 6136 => 1.07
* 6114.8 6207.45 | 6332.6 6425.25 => 1.16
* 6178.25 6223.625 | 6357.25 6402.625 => 1.07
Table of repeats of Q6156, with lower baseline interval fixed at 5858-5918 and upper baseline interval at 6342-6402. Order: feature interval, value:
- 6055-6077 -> 0.03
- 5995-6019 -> -0.04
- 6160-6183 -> 0.09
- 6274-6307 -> 0.15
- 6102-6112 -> 0.07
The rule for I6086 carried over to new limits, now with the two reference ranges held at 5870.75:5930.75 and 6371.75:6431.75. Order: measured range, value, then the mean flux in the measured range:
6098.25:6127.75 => -0.9 angstrom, 8.23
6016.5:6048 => -2.9 angstrom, 8.71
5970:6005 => -2.5 angstrom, 8.55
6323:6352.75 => -3.2 angstrom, 8.85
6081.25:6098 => 0.3 angstrom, 7.84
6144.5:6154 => -0.9 angstrom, 8.75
